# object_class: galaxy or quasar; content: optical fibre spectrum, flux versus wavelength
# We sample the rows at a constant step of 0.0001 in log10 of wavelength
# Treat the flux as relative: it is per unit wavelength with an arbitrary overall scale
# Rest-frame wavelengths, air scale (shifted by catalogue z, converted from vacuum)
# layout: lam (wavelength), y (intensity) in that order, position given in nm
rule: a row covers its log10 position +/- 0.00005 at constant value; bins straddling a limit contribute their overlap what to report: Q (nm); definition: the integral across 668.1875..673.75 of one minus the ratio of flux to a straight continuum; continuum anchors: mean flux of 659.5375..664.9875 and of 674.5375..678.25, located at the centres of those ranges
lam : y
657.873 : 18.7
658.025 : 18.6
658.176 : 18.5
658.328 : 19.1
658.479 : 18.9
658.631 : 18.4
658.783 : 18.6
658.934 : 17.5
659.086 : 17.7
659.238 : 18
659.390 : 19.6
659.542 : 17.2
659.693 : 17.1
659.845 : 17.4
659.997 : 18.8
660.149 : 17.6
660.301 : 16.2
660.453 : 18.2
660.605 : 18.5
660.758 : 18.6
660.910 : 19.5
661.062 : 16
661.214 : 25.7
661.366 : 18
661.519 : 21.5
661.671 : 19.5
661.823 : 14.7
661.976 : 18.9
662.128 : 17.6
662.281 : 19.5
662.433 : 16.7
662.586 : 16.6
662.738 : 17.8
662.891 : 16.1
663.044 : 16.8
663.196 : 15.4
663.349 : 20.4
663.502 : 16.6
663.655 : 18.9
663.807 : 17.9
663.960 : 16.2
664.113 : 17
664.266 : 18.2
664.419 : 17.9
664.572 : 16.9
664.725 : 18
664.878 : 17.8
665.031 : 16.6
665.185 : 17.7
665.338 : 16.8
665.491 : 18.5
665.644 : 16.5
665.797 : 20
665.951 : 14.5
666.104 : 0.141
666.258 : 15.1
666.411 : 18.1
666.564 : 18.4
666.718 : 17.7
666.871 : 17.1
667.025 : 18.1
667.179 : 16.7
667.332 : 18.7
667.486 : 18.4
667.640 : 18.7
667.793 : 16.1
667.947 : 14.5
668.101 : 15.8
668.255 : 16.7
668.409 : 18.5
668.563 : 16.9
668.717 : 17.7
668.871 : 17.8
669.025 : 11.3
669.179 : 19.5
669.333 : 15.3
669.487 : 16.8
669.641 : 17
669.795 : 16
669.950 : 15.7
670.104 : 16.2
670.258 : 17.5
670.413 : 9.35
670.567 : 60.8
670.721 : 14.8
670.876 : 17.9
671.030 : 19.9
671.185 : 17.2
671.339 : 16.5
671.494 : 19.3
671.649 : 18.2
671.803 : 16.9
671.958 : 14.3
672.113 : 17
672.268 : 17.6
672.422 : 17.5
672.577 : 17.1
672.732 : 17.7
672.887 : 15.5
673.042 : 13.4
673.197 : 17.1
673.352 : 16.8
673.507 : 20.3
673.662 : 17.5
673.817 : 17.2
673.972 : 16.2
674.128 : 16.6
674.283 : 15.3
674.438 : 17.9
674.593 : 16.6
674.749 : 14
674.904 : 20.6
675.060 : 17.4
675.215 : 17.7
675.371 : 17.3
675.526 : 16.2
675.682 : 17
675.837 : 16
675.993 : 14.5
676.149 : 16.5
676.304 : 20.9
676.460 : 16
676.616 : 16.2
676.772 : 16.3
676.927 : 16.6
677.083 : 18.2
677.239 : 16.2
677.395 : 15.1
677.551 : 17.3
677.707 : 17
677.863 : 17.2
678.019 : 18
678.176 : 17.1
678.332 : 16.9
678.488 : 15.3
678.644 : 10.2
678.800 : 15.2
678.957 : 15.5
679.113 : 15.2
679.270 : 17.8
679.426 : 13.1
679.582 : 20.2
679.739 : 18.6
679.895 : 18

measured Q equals -0.20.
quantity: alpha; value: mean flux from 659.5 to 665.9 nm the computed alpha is 17.9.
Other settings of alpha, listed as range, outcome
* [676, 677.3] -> 17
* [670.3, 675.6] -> 18.1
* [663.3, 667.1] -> 16.8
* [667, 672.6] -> 18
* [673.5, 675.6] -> 17.1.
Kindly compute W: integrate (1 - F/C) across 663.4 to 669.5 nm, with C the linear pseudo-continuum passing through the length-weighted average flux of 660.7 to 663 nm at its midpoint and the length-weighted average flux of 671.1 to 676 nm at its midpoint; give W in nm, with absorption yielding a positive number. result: 0.37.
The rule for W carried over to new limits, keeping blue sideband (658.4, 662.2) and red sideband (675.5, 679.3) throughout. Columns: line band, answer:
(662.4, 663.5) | 0.06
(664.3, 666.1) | 0.11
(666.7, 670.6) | -0.10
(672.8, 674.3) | 0.01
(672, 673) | 0.00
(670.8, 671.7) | -0.06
